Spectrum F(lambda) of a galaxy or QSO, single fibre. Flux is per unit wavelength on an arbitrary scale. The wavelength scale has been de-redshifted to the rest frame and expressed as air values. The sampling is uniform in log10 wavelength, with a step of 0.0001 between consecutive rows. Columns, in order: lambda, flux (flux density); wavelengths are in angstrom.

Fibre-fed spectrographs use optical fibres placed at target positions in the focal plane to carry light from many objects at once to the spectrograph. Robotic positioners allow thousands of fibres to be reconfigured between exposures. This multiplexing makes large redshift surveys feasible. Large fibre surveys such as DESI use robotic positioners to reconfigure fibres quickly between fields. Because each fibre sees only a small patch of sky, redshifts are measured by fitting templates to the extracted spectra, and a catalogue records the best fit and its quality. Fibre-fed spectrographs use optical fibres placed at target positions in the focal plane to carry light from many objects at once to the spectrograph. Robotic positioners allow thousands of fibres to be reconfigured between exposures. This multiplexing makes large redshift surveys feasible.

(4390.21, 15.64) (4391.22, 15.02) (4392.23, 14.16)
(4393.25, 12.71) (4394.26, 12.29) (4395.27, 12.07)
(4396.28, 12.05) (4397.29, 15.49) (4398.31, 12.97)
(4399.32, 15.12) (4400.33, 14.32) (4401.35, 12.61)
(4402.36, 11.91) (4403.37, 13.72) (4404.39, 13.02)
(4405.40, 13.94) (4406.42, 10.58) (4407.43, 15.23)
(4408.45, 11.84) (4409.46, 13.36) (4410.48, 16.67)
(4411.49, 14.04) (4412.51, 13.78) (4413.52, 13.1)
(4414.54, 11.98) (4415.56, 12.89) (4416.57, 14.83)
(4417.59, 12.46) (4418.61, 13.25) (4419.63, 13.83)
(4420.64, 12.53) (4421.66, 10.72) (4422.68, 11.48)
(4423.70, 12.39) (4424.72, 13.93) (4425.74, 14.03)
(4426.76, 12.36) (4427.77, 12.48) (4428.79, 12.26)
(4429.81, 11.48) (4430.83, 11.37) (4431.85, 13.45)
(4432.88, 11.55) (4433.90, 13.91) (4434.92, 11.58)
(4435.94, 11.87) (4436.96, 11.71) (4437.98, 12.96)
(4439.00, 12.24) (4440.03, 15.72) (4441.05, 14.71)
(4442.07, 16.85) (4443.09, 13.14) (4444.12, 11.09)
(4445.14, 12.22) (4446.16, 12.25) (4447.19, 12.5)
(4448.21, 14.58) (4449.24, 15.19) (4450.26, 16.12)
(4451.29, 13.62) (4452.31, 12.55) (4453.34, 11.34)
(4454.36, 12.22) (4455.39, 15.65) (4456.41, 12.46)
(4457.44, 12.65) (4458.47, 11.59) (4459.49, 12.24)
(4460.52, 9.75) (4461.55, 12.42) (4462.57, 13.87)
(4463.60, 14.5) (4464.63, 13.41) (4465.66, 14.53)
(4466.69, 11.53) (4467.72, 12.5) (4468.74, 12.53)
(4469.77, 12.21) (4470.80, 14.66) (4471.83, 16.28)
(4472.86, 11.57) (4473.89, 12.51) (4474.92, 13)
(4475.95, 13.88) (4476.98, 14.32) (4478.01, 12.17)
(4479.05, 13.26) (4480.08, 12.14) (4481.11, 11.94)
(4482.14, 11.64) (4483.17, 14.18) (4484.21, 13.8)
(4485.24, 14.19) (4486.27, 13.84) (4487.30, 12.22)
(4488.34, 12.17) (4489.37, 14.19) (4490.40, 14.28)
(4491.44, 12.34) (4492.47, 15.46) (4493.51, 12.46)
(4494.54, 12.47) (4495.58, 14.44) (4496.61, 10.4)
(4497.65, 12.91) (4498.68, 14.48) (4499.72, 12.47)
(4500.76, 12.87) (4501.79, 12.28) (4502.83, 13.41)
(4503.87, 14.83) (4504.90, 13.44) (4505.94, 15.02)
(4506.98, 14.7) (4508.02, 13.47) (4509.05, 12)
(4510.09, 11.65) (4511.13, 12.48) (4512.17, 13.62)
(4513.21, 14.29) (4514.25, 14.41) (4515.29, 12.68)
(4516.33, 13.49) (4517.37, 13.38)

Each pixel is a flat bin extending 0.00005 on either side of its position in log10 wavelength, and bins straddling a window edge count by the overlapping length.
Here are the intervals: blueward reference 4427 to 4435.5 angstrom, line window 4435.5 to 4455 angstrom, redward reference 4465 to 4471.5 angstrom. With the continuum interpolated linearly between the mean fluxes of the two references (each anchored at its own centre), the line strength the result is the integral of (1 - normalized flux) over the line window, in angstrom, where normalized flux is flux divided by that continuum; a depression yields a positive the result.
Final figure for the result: -1.2 angstrom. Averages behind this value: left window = 12.3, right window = 13.1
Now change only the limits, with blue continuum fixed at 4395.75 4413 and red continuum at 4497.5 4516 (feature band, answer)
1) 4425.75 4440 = 1.1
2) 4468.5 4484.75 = 0.4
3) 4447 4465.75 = 0.4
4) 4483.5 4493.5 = -0.1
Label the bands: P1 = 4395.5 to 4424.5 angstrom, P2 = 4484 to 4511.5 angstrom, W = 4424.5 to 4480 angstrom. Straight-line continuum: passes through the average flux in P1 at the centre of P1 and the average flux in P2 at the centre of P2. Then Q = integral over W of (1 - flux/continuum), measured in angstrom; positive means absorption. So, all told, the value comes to 0.8 angstrom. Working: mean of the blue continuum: 13.2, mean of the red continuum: 13.3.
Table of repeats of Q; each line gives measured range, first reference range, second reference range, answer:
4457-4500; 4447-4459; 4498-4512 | 1.0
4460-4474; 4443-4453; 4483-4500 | 0.3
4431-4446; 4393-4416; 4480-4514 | 0.3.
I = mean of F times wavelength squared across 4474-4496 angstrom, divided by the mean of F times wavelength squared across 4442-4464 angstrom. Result 1.03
